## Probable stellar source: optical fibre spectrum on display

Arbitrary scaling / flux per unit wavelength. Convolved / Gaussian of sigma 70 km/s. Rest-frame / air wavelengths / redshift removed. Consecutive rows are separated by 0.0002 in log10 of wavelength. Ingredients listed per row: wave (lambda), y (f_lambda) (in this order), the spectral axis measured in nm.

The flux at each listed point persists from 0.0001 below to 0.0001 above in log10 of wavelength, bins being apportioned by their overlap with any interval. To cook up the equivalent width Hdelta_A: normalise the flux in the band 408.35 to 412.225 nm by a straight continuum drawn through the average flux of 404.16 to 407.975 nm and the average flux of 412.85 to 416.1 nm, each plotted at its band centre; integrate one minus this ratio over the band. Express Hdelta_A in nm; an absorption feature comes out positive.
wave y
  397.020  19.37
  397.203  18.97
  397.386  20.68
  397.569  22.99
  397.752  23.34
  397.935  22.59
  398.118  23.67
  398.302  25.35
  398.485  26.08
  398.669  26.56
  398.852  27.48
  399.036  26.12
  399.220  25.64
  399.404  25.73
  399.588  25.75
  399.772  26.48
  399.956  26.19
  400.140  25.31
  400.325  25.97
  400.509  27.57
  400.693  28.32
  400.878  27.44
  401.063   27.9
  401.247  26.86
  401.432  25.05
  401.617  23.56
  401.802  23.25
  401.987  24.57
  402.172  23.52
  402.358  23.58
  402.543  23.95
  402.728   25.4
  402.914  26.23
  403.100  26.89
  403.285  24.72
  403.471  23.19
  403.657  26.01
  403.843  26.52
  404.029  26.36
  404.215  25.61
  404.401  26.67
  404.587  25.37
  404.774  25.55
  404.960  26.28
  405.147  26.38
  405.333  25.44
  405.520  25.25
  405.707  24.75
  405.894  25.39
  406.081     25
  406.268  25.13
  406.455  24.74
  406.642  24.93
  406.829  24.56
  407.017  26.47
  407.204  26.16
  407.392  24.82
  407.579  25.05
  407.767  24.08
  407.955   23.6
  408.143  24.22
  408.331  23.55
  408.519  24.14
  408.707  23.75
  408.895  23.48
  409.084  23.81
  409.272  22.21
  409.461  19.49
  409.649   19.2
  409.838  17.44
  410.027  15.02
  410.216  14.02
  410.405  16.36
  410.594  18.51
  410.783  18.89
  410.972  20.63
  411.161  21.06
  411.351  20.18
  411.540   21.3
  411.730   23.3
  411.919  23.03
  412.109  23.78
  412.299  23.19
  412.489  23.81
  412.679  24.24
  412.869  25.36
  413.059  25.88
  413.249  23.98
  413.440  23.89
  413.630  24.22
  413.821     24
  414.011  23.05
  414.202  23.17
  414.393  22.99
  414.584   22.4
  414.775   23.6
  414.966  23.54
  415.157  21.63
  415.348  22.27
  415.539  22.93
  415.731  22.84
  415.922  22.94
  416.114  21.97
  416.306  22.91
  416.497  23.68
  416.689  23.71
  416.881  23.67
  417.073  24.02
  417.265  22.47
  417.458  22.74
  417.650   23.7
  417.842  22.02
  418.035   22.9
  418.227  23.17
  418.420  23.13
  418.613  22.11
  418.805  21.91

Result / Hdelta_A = 0.60 nm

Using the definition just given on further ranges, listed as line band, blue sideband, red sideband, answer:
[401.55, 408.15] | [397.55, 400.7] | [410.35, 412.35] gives -0.48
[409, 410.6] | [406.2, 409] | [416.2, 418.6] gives 0.39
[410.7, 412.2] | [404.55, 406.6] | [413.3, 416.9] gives 0.15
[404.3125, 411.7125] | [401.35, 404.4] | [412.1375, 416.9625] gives 0.44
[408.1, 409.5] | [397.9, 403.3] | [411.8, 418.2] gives 0.07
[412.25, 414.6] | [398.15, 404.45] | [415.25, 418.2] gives -0.03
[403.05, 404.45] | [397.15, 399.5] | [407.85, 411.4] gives -0.20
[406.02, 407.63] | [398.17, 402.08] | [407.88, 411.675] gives -0.22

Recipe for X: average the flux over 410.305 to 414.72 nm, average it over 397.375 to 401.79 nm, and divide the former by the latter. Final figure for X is 0.88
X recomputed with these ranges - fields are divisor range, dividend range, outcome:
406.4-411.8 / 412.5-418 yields 1.07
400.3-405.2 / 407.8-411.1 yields 0.80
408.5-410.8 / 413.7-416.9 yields 1.17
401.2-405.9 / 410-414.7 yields 0.87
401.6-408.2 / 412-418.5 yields 0.93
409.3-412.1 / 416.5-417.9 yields 1.20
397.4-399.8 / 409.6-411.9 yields 0.76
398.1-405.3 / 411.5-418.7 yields 0.90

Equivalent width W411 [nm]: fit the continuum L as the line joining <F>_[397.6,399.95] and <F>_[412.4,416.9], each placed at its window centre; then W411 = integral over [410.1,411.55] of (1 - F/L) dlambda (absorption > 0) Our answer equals 0.317 nm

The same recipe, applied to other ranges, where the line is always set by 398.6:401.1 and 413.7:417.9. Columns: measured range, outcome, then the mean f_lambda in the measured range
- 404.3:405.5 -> -0.02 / 25.9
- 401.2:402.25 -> 0.07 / 24.4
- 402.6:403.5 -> 0.02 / 25.4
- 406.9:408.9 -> 0.02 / 24.5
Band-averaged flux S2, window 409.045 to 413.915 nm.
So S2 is 21.4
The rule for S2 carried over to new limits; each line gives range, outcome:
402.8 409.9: 24.6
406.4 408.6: 24.7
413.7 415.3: 23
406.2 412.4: 22.1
